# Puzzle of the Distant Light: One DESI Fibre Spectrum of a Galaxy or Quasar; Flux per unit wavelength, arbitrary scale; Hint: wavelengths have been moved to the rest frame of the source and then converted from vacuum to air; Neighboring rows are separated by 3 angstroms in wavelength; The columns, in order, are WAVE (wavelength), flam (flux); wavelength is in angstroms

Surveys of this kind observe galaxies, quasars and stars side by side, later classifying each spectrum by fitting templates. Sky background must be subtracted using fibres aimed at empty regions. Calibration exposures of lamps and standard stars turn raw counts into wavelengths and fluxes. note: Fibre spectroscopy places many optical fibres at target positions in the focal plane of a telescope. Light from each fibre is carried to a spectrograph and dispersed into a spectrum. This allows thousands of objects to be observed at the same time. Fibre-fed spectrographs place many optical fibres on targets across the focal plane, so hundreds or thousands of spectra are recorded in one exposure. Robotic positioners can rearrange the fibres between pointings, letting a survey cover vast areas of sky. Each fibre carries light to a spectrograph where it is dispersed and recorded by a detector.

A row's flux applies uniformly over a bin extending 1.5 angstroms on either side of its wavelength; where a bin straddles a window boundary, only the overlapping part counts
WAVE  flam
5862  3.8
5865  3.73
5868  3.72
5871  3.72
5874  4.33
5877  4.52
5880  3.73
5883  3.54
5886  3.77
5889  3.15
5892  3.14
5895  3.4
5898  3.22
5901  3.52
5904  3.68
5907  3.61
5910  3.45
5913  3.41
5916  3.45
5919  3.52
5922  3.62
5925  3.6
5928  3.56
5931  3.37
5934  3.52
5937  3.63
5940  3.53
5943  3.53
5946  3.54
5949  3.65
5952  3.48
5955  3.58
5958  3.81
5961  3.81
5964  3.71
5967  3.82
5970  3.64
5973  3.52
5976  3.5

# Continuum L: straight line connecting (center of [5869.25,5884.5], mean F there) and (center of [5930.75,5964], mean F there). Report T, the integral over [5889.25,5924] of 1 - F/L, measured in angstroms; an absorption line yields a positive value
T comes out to 3.3 angstroms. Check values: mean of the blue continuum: 3.96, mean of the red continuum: 3.6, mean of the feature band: 3.45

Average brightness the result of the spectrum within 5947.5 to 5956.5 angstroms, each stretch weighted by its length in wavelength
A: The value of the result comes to 3.57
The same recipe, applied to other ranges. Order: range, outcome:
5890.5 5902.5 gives 3.32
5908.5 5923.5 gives 3.49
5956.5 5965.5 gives 3.78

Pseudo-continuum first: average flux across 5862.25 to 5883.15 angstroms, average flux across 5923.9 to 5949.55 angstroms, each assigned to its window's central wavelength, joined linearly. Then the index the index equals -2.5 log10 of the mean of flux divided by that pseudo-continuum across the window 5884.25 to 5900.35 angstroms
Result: 0.14 mag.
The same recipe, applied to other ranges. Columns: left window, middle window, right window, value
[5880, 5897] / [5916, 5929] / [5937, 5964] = -0.01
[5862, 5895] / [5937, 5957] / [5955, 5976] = 0.04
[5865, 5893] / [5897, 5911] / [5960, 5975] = 0.07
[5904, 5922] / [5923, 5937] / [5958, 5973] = 0.02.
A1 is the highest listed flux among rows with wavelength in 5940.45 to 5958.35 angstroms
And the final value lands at 3.81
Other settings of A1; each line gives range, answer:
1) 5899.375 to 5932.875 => 3.68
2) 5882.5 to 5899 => 3.77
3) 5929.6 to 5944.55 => 3.63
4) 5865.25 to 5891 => 4.52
